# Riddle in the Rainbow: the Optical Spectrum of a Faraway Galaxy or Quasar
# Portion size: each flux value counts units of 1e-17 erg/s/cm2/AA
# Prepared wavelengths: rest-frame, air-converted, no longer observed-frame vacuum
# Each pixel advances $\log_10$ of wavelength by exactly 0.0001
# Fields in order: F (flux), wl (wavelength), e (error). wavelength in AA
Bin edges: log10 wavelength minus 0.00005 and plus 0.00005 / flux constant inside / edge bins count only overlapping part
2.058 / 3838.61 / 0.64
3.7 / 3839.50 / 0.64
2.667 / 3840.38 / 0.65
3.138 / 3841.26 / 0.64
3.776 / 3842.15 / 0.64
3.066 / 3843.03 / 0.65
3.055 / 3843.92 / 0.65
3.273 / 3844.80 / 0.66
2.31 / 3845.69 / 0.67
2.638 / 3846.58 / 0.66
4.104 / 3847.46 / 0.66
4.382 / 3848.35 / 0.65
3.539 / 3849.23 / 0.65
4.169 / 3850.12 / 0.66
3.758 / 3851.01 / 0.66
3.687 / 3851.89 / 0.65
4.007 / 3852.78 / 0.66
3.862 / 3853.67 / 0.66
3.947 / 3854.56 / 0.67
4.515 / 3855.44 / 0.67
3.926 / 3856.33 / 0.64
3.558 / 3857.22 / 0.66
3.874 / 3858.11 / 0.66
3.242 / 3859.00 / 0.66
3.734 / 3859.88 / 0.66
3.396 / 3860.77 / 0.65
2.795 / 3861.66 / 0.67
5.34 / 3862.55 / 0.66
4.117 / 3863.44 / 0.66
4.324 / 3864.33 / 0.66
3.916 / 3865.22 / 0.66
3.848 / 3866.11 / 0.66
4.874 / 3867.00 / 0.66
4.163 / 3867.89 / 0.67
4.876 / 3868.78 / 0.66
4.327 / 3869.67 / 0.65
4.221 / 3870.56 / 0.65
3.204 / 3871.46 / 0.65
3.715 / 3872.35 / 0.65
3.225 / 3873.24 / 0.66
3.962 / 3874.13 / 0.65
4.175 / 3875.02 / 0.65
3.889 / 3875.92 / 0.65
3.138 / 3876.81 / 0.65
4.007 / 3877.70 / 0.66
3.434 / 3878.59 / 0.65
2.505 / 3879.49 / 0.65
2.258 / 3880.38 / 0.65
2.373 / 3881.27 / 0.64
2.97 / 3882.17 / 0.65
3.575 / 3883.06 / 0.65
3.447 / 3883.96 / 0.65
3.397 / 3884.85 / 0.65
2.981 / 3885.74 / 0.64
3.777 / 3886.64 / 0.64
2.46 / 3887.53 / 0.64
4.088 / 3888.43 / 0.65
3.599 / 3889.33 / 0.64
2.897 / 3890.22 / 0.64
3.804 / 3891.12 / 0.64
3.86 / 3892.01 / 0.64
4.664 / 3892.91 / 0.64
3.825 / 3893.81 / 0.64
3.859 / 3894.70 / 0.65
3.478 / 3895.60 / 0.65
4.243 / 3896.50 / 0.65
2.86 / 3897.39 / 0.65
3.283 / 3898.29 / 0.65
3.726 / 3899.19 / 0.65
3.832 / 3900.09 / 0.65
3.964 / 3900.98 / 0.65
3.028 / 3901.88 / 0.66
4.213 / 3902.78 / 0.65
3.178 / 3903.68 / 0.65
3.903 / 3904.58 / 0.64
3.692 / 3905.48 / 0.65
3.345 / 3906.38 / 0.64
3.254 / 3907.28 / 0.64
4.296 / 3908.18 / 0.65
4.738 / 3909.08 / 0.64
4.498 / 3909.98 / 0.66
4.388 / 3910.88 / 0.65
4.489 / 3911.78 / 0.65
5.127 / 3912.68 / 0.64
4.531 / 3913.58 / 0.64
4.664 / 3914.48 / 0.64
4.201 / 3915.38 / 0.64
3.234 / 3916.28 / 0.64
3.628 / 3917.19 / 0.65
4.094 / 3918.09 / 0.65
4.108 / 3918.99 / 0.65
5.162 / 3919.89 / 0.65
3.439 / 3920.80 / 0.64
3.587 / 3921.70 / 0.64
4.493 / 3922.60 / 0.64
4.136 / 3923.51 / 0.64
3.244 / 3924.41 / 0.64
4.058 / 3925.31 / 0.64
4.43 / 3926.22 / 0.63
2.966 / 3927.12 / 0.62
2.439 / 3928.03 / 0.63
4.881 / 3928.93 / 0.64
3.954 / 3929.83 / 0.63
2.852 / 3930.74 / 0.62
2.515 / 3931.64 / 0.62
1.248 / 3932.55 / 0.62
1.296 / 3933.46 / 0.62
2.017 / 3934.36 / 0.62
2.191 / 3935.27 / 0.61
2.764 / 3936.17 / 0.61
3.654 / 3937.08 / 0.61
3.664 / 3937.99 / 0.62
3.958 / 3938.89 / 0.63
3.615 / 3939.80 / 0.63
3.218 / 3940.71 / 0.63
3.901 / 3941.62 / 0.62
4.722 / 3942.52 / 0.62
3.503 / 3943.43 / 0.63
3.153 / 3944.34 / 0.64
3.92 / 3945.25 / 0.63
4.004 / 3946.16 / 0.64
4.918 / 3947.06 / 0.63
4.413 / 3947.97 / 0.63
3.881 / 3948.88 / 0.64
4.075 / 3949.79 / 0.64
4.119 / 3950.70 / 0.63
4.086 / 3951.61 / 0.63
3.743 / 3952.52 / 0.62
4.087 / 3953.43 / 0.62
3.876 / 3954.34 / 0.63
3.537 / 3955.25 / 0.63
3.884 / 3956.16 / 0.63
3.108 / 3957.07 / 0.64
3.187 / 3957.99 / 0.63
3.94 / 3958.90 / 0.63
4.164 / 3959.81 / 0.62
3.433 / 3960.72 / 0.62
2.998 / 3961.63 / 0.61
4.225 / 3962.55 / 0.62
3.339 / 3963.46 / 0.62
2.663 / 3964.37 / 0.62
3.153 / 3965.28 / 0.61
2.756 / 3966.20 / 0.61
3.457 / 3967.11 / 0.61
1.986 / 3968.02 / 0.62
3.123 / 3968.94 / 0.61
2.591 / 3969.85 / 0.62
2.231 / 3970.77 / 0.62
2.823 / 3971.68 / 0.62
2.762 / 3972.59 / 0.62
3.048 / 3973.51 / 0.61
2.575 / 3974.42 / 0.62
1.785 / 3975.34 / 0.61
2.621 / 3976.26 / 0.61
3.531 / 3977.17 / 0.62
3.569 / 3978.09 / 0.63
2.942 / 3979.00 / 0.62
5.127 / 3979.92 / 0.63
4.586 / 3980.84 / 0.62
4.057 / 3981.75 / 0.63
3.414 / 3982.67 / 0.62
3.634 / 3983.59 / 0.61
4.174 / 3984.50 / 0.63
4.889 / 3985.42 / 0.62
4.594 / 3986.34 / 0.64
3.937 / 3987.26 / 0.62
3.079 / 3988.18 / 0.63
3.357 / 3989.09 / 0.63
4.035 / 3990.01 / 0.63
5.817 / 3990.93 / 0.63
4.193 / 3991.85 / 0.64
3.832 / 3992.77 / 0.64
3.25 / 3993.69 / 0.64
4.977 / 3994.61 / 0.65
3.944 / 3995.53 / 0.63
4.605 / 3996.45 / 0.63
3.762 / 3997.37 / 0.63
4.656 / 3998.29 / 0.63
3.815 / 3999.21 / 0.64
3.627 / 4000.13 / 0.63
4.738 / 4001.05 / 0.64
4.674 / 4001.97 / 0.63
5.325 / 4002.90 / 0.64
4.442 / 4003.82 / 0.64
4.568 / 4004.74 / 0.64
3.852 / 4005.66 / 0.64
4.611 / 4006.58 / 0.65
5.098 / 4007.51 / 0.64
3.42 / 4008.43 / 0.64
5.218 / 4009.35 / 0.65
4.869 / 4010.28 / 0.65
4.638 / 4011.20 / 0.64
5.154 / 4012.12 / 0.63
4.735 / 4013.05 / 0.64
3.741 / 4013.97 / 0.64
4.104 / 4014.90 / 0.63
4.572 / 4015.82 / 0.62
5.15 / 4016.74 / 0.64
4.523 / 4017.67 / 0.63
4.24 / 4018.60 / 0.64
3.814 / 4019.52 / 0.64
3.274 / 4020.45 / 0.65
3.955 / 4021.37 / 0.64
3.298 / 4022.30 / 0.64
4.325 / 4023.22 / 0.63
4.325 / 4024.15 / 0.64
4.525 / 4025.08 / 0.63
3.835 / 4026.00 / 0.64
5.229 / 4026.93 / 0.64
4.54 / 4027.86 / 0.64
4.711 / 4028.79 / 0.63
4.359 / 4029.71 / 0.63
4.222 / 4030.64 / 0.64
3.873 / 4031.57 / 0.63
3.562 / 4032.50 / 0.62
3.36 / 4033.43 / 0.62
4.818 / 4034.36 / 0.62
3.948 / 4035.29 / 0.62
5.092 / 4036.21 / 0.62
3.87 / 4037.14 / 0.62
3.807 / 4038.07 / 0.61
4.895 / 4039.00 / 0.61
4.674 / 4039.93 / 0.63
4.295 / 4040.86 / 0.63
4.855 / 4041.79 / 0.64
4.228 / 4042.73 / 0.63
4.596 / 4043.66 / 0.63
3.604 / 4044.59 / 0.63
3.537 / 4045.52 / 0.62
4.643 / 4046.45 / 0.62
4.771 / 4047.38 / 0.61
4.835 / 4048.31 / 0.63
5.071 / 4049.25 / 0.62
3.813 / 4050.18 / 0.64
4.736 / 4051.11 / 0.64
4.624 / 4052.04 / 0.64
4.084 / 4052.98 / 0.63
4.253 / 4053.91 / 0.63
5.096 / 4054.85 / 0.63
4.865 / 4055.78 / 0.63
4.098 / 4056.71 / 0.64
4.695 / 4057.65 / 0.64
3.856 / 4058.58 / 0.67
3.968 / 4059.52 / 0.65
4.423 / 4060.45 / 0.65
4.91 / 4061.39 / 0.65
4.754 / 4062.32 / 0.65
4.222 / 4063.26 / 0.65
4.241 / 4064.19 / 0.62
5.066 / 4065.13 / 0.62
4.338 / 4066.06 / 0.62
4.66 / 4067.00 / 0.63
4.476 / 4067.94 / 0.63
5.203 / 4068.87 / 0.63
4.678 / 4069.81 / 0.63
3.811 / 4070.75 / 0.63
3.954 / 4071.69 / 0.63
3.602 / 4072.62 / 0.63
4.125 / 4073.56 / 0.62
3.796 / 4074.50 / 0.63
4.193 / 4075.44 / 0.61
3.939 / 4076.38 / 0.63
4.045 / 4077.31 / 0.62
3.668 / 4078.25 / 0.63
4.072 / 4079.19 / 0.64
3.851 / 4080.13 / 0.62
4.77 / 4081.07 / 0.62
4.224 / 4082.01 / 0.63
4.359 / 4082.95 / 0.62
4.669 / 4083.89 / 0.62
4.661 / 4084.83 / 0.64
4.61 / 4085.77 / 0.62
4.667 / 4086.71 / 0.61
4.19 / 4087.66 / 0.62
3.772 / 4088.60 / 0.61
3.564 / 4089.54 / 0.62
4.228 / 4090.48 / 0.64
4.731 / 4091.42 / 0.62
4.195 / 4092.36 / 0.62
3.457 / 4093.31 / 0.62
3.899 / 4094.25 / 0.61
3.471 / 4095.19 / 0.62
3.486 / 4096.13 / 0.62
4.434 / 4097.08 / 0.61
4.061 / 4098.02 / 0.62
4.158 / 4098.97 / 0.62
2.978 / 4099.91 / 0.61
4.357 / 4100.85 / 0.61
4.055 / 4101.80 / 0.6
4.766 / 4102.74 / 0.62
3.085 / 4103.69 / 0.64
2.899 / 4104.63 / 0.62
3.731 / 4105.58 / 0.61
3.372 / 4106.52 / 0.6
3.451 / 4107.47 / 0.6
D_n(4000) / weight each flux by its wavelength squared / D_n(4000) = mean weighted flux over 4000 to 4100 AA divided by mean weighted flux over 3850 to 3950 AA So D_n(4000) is 1.3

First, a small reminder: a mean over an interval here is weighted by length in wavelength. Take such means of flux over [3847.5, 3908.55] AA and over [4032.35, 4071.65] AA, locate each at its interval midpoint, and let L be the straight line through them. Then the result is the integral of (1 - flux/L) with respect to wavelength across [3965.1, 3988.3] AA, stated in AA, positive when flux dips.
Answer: 4.40 AA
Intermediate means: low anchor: 3.7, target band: 3.33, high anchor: 4.41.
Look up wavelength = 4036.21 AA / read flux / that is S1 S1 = 5.092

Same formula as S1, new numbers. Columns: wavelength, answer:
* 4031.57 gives 3.873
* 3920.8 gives 3.439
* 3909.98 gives 4.498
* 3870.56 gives 4.221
